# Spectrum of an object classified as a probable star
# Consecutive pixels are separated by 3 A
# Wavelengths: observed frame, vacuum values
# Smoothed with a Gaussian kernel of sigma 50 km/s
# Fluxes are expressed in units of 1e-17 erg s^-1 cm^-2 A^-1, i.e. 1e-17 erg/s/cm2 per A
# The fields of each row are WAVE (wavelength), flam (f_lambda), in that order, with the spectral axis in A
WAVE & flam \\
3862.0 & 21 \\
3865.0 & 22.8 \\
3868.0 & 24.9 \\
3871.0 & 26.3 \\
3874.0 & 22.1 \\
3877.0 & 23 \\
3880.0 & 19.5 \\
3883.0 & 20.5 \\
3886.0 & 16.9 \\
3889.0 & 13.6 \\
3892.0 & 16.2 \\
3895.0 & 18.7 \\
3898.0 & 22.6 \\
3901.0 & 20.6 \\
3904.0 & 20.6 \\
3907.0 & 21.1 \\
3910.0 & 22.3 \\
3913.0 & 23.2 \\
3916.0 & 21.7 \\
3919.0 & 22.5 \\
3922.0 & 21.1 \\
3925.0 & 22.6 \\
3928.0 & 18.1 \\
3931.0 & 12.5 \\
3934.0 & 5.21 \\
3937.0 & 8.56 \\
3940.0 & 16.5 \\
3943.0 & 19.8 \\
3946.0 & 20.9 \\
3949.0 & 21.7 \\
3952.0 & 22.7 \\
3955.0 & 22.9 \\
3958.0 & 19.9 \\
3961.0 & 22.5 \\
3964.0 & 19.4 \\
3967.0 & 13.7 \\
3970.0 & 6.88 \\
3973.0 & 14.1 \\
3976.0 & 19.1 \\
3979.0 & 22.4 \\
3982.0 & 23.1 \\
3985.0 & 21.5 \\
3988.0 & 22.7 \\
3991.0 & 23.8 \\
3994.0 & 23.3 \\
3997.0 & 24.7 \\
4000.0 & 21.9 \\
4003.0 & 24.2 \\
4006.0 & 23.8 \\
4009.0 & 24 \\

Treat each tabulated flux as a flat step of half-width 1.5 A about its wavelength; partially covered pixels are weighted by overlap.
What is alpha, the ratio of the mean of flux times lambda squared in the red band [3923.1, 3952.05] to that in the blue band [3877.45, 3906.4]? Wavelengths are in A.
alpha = 0.9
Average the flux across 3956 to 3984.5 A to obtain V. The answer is 18.1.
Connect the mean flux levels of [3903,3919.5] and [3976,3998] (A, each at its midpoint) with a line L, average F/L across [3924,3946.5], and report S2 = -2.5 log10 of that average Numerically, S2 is 0.42 mag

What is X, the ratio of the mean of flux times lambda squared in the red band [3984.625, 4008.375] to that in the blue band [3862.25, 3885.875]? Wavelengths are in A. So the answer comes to 1.1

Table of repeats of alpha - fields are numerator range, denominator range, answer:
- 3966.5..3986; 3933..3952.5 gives 1.07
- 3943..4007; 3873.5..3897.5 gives 1.15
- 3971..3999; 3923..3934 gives 1.36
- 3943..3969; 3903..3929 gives 0.95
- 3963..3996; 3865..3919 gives 0.96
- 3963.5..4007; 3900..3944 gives 1.14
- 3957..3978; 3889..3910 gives 0.87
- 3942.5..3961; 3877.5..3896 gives 1.25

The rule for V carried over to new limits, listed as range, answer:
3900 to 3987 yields 18.9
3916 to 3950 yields 17.4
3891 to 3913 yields 20.6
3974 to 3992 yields 21.8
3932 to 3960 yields 17.6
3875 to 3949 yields 18.8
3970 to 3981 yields 17.2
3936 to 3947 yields 16.6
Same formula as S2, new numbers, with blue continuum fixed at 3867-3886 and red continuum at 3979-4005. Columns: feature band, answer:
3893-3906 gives 0.10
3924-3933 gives 0.32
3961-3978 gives 0.42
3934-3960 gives 0.23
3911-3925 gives 0.02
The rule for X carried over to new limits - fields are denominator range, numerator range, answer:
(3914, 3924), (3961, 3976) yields 0.70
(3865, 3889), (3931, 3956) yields 0.82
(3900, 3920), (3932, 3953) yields 0.76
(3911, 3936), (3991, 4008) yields 1.35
